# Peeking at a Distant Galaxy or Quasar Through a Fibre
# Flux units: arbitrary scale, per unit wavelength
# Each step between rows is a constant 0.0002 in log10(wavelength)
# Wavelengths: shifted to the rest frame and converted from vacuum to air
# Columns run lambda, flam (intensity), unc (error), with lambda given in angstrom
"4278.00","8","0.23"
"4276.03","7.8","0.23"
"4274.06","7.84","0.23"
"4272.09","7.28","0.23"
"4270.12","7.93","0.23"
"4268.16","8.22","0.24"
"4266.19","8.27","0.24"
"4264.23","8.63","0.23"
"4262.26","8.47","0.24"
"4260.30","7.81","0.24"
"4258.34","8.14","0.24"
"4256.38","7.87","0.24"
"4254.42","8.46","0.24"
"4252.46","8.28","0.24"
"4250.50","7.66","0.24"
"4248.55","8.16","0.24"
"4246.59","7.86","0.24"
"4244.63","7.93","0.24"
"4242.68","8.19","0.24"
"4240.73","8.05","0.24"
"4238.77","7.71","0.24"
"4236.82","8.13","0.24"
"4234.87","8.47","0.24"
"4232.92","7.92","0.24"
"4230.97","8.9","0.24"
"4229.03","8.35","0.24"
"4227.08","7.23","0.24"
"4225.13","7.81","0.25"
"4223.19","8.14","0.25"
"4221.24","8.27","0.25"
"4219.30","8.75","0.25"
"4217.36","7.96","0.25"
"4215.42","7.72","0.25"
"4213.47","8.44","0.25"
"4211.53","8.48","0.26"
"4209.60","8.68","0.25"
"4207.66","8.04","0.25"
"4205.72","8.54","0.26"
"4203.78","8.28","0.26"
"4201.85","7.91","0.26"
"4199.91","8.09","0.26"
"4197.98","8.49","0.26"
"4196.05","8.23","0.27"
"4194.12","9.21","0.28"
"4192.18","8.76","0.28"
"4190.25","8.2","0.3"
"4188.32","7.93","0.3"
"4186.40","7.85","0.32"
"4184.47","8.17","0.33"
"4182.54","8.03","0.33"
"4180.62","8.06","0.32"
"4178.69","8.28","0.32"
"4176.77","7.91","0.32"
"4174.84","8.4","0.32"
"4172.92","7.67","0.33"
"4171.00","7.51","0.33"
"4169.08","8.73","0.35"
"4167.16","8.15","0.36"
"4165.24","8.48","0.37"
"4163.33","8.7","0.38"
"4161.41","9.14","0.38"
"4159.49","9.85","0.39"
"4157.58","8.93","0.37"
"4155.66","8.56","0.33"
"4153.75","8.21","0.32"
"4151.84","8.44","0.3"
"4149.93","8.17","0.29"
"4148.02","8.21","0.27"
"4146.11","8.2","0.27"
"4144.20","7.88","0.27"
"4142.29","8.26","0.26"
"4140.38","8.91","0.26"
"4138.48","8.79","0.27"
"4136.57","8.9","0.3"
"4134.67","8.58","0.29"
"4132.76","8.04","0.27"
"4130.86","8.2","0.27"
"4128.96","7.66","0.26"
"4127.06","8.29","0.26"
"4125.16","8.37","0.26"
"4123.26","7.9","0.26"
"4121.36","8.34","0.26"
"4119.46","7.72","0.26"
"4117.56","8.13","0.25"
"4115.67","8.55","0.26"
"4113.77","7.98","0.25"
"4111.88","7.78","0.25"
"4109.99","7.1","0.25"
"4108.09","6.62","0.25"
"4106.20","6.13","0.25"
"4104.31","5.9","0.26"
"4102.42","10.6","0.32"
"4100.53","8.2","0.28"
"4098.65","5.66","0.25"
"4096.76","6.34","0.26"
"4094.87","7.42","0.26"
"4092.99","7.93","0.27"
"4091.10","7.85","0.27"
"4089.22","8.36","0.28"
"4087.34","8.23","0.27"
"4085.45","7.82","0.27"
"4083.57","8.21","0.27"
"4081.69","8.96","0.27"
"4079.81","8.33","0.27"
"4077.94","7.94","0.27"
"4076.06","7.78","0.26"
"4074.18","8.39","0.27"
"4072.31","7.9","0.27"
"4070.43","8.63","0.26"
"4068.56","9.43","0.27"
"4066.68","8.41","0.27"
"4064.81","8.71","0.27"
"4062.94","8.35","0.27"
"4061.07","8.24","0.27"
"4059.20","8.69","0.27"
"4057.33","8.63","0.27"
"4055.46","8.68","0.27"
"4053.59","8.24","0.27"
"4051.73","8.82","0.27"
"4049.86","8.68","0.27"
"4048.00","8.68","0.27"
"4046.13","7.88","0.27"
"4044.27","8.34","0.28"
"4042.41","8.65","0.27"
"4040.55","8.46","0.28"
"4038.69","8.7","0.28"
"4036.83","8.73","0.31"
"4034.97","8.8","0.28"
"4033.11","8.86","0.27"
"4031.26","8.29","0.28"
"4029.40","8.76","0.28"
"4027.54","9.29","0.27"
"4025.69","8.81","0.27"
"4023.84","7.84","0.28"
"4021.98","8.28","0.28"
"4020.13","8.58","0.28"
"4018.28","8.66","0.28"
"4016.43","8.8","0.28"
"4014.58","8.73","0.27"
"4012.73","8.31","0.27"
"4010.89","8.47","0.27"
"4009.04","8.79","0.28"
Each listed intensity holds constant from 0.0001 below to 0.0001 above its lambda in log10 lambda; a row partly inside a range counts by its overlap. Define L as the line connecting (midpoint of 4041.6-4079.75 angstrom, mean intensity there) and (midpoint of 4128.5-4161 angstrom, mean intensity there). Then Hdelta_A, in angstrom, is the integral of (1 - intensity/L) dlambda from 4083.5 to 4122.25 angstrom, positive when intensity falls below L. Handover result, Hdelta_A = 3.8 angstrom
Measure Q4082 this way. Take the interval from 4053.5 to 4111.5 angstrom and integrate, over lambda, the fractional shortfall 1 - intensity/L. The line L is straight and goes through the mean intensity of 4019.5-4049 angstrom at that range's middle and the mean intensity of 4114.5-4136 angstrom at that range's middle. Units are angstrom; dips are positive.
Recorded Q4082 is 2.6 angstrom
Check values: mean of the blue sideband 8.56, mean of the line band 7.98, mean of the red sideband 8.17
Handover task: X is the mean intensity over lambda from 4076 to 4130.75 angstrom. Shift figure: 7.8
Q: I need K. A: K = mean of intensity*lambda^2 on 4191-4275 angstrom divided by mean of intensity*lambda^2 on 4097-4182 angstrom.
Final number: 1.05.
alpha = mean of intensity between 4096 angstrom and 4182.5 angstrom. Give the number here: 8.1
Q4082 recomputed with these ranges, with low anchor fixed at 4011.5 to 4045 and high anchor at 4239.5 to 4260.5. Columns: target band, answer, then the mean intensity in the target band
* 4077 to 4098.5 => 1.5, 7.86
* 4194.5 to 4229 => -0.3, 8.2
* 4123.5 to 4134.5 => 0.3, 8.13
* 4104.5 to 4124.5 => 1.9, 7.57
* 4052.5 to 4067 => 0.0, 8.5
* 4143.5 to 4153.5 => 0.1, 8.19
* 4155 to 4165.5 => -0.9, 8.98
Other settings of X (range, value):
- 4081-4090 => 8.29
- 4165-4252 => 8.17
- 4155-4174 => 8.57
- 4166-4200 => 8.21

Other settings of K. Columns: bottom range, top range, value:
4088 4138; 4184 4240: 1.11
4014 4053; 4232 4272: 1.05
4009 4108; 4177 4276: 1.07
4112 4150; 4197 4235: 1.04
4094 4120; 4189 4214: 1.18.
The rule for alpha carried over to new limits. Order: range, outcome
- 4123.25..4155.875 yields 8.32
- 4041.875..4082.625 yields 8.47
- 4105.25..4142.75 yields 8.01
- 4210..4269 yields 8.15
